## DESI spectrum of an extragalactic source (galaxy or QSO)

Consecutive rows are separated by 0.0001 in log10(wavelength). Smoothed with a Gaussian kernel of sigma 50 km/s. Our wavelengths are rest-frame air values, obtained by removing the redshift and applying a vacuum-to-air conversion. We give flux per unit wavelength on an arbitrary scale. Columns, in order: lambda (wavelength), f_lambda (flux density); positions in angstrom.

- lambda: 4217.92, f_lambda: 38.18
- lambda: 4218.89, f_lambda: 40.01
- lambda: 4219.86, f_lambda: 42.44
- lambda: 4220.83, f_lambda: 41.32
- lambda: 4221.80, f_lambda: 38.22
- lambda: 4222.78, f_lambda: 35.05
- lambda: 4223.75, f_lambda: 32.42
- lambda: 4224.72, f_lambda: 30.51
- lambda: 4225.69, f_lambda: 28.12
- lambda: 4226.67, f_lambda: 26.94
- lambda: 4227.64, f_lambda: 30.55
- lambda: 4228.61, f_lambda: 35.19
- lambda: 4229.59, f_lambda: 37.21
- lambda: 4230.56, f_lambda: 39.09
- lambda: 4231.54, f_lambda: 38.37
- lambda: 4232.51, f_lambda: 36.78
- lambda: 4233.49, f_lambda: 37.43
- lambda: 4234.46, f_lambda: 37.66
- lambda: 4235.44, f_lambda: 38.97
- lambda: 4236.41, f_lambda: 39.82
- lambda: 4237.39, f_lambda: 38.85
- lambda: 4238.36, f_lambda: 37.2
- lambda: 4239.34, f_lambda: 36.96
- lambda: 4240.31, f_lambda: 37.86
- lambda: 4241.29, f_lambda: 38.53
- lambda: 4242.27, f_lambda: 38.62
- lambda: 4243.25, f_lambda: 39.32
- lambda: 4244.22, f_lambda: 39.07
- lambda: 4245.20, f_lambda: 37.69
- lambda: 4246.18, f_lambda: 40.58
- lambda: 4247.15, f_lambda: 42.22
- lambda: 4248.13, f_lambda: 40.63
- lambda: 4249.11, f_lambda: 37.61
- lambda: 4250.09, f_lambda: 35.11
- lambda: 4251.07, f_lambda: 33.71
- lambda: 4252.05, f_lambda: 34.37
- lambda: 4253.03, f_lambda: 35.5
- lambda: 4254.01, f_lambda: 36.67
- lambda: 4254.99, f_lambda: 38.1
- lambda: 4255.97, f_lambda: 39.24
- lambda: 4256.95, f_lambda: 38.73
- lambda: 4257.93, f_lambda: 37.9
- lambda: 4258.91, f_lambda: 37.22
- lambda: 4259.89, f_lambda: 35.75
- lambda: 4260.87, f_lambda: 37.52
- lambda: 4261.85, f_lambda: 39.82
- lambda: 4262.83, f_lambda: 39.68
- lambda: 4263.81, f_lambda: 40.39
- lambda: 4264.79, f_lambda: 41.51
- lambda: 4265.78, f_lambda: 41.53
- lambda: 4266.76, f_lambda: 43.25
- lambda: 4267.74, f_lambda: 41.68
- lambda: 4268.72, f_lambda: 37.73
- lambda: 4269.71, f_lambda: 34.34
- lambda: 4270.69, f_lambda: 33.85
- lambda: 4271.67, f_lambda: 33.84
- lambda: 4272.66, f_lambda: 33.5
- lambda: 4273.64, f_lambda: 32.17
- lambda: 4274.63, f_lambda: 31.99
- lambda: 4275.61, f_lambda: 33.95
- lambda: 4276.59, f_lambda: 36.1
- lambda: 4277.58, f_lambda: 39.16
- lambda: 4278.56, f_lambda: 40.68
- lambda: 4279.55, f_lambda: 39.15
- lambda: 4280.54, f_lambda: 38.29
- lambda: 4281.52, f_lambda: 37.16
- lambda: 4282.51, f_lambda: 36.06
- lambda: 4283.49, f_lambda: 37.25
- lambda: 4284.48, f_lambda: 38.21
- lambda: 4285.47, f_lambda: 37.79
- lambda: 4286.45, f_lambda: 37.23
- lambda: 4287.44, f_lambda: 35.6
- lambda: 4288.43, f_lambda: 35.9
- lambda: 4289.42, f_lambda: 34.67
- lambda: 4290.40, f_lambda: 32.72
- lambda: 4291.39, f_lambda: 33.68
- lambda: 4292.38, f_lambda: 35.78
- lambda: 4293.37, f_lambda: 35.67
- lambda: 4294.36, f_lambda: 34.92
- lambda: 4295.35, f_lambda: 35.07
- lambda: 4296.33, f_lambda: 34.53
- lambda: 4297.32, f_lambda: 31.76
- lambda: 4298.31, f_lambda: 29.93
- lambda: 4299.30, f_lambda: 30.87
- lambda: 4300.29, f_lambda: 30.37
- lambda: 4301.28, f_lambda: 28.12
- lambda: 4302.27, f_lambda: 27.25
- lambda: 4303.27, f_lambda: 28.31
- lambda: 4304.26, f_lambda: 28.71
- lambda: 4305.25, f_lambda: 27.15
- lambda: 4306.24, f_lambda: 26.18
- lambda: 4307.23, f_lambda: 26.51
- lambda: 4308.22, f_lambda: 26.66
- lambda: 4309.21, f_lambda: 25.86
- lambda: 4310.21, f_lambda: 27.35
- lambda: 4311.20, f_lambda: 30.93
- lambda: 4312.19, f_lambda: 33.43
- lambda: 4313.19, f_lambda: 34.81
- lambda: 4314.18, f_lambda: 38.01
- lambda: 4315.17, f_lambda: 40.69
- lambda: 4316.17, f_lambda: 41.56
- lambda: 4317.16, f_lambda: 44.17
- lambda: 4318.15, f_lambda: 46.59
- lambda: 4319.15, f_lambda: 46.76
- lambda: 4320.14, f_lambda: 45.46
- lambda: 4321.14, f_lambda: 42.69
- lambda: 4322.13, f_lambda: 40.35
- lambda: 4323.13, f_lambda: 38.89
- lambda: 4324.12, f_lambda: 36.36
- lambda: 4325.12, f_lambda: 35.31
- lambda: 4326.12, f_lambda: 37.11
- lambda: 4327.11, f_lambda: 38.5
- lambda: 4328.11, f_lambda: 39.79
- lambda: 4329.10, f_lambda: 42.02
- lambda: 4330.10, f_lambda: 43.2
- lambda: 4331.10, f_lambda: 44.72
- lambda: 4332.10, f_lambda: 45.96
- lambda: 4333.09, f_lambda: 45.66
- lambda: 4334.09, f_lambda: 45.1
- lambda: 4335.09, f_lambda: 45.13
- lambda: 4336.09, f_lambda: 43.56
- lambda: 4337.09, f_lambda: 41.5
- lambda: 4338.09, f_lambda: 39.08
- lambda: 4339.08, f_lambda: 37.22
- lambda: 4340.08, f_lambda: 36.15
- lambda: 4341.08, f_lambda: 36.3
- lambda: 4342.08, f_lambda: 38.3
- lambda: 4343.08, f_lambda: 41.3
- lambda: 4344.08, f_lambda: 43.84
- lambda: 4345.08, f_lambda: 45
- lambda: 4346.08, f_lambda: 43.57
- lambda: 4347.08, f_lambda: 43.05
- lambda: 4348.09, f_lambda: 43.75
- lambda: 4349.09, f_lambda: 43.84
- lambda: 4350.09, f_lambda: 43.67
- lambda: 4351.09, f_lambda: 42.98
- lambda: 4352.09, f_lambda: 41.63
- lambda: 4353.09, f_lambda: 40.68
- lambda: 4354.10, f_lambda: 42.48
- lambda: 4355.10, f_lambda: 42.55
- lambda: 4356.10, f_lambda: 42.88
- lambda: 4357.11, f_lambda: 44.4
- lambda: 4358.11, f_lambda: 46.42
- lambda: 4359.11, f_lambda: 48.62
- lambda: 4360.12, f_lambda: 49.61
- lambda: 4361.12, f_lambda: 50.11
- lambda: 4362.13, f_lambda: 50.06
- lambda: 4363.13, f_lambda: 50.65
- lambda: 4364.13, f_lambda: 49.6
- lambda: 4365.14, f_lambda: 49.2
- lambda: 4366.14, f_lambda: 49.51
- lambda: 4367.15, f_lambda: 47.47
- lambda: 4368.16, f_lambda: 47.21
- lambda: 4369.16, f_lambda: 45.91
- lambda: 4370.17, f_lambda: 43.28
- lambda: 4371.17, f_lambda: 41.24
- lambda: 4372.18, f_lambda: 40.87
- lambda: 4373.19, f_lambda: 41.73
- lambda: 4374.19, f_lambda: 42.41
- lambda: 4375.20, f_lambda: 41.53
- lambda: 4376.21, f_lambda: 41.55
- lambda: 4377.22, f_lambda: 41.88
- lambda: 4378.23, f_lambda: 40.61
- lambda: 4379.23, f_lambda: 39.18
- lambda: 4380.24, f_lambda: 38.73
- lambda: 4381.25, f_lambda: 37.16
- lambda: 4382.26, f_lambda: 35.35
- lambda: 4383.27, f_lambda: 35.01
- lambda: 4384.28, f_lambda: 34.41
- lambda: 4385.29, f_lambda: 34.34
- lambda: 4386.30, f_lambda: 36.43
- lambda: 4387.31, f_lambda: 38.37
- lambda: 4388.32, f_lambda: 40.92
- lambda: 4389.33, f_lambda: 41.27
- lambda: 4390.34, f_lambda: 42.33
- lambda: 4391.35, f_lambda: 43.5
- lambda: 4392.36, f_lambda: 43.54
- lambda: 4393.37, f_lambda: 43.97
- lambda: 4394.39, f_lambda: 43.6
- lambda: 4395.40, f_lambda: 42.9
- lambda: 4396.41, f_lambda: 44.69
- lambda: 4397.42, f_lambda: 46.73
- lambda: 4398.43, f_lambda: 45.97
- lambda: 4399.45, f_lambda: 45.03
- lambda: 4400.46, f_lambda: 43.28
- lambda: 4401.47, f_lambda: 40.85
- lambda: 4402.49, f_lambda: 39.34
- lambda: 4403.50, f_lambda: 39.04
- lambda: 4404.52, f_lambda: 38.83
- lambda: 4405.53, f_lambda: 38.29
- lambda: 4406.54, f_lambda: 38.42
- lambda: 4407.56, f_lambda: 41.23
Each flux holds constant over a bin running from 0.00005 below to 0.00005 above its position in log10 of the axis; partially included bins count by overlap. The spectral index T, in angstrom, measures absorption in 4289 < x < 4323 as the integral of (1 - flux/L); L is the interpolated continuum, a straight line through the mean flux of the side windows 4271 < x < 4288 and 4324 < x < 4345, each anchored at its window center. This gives 4.0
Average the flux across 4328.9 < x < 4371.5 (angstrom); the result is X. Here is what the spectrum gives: 44.2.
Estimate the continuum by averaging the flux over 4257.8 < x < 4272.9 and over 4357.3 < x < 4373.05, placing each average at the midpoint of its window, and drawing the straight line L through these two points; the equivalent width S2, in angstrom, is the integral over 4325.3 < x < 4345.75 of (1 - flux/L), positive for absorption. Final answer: 1.4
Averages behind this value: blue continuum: 38.2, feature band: 41.4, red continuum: 47.1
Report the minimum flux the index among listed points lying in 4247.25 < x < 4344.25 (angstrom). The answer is 25.86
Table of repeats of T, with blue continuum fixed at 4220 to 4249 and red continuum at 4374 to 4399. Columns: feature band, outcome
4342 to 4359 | -1.5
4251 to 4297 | 1.4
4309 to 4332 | -0.1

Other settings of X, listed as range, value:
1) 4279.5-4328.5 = 35.1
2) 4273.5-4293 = 36.2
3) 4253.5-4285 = 37.6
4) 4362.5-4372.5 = 46.7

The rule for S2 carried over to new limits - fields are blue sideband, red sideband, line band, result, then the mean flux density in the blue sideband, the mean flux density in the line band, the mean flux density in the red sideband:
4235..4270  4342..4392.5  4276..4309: 5.3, 38.5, 33.5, 42.8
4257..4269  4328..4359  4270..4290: 2.0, 39.5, 36.1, 42.6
